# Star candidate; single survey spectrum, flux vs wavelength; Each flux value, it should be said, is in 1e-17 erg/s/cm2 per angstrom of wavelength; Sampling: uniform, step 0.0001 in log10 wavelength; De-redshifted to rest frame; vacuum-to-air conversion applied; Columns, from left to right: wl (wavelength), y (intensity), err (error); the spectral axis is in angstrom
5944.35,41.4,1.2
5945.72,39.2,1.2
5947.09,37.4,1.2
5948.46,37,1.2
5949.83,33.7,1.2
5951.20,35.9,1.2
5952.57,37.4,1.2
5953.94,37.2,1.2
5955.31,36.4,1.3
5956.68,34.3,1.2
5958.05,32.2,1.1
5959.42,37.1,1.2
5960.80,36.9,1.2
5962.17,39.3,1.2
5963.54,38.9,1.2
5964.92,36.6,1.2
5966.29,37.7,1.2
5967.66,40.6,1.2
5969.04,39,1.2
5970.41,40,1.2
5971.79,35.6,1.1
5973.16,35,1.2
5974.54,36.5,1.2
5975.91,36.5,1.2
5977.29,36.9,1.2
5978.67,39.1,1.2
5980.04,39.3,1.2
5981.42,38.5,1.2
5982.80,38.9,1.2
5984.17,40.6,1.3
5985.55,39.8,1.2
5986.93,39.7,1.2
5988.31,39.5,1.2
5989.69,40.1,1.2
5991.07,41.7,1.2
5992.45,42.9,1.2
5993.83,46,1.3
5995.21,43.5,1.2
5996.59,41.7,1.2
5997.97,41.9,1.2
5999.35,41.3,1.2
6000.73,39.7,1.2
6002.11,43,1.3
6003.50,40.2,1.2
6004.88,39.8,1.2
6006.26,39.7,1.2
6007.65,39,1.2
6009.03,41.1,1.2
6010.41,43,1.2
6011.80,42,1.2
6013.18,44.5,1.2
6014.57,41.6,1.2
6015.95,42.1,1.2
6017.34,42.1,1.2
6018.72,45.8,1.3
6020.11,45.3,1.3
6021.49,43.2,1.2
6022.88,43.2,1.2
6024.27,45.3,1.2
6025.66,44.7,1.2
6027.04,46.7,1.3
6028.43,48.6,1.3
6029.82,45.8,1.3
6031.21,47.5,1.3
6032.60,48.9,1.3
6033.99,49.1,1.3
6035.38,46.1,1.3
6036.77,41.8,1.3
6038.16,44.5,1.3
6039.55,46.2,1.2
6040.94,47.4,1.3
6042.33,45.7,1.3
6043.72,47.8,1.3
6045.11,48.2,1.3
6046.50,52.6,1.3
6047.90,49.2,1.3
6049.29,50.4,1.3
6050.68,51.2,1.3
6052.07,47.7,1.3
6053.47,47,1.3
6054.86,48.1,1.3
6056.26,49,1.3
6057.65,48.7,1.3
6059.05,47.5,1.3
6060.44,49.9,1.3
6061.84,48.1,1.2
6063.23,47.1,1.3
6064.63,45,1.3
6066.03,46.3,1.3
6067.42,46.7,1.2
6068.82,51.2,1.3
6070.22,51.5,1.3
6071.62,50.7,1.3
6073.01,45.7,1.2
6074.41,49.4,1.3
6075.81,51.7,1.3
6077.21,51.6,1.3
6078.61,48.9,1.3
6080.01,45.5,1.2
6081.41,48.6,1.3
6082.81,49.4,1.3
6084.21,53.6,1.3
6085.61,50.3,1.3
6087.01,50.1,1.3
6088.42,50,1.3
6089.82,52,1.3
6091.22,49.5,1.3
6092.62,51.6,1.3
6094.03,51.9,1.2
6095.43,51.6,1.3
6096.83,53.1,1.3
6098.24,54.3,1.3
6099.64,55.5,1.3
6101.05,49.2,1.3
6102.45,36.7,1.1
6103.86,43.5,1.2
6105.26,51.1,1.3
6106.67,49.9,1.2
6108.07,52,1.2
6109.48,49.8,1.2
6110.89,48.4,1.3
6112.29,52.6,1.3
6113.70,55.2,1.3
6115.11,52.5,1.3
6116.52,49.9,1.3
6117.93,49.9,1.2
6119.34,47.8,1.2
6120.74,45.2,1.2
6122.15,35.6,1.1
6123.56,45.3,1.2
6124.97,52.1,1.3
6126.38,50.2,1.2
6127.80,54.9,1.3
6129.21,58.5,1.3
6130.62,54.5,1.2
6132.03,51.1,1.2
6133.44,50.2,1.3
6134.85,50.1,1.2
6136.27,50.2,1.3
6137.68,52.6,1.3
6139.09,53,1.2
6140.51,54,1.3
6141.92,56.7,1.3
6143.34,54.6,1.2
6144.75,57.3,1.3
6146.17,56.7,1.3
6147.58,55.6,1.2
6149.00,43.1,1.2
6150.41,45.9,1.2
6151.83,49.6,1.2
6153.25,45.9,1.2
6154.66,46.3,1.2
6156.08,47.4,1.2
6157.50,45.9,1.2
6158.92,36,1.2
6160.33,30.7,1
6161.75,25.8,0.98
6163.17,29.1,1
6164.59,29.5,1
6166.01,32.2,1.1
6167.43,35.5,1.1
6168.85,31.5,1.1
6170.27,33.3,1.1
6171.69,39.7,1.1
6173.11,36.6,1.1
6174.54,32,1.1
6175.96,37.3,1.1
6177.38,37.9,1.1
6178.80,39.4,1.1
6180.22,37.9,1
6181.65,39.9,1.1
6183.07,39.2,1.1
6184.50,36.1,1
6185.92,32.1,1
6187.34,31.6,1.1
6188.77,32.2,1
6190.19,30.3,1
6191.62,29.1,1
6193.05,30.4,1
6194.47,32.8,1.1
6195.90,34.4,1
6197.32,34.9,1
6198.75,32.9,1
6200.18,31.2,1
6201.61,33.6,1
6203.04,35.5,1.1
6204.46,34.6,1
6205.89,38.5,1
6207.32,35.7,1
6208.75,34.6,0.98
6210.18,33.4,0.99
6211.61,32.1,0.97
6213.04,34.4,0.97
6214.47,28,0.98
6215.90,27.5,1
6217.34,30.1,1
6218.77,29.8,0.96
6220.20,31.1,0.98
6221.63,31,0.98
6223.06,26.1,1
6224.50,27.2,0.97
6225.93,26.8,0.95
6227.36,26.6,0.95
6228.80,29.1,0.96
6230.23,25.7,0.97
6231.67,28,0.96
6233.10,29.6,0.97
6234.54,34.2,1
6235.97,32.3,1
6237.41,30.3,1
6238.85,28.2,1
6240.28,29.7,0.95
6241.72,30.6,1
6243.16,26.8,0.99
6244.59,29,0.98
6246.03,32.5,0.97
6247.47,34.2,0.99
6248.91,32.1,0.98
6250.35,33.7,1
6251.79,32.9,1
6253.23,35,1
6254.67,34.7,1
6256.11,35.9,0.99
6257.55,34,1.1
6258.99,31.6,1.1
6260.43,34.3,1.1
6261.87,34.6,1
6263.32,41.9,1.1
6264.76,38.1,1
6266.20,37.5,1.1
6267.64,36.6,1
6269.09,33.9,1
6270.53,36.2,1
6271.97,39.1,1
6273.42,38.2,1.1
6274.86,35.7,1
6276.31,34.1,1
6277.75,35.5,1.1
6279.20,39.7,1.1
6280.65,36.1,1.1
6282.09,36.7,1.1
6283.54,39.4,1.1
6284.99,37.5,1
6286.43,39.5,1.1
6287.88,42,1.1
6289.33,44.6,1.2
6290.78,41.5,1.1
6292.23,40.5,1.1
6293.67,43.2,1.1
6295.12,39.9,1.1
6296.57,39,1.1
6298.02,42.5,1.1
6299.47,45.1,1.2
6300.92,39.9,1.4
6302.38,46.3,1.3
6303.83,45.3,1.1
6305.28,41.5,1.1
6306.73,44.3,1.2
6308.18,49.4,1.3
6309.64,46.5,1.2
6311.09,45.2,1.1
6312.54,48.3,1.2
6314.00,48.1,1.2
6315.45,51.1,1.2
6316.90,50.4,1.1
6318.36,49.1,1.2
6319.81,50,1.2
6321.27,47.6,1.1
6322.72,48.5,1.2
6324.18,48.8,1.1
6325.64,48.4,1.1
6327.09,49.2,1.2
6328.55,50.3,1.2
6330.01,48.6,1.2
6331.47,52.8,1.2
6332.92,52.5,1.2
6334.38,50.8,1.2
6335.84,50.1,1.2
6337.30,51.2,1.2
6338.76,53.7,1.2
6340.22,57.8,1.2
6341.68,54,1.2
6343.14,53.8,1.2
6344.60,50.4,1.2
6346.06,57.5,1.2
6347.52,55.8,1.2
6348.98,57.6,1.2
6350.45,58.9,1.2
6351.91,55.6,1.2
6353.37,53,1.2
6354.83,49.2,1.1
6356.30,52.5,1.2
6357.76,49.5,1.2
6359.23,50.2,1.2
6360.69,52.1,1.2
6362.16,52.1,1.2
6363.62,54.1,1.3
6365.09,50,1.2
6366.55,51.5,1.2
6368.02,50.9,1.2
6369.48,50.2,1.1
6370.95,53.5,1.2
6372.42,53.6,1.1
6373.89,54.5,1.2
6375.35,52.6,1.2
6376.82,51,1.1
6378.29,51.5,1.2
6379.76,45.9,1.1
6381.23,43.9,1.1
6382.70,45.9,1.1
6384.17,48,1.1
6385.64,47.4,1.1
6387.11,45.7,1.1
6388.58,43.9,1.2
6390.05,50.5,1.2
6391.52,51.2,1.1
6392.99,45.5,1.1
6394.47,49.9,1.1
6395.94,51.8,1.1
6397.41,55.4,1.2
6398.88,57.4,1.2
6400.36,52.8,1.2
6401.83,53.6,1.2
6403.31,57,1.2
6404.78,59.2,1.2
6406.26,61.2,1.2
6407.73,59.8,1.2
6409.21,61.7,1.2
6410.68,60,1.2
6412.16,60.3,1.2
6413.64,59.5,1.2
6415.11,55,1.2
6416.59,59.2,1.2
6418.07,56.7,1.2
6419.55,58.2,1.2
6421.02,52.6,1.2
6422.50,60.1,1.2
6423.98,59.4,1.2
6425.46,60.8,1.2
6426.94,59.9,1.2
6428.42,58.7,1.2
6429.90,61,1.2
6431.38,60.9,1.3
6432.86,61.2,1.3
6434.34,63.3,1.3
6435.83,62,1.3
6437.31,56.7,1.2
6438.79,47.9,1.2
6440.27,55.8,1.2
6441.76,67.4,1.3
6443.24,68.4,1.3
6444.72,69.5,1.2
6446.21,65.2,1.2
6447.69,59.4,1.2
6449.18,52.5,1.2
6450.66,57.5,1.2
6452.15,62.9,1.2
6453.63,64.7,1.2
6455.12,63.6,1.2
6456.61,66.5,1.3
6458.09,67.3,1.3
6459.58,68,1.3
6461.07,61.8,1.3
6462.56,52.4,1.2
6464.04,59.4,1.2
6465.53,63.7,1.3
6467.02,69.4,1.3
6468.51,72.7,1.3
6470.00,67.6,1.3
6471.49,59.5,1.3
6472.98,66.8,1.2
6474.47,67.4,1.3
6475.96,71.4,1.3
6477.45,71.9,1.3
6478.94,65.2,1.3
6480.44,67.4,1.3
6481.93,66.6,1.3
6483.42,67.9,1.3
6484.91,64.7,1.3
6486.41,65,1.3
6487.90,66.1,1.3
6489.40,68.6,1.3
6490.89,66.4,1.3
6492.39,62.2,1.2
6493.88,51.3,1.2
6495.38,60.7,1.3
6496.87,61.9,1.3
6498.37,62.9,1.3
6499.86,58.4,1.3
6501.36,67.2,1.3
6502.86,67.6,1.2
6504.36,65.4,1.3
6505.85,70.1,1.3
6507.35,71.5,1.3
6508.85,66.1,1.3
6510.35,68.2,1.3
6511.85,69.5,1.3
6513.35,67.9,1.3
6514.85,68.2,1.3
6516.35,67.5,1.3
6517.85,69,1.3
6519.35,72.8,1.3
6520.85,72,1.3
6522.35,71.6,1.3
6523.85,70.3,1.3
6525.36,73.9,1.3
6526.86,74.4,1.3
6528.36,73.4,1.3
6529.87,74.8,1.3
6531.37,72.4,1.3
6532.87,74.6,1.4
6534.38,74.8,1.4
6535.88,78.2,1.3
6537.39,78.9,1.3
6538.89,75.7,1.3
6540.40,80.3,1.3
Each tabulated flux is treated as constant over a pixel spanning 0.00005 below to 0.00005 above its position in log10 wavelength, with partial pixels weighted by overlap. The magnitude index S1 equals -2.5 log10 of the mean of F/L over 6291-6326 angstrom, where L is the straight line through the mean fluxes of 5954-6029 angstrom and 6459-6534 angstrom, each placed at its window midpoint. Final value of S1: 0.24 mag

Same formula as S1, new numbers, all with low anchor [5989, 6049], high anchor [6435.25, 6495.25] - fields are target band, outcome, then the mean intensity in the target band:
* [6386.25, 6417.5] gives 0.12 mag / 54.8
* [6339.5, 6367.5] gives 0.10 mag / 53.4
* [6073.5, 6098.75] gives -0.08 mag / 50.6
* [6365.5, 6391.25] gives 0.21 mag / 49.5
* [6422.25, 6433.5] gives 0.03 mag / 60.2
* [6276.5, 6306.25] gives 0.35 mag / 40.7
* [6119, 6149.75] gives -0.04 mag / 51.4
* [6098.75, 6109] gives -0.01 mag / 48.4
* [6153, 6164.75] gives 0.32 mag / 37.4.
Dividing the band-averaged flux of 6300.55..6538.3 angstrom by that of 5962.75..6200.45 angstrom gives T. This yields 1.32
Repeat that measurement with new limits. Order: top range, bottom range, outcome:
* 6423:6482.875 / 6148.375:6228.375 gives 1.83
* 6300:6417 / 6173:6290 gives 1.53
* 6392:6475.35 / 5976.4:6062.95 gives 1.36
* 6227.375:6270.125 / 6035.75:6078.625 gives 0.68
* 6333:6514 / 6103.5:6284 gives 1.52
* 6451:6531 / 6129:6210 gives 1.66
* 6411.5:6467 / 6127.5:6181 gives 1.38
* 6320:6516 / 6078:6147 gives 1.14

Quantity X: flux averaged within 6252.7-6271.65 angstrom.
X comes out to 35.8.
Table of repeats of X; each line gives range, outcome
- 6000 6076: 46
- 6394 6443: 58.2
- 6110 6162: 49.2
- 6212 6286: 32.9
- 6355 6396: 49.9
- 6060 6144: 50.1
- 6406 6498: 62.3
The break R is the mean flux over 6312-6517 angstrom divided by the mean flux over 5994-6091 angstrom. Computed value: 1.2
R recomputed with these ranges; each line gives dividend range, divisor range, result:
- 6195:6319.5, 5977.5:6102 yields 0.79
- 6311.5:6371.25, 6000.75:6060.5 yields 1.14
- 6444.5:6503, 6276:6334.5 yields 1.44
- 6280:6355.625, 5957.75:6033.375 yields 1.16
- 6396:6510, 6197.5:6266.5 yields 1.94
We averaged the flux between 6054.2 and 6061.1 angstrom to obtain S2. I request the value 48.6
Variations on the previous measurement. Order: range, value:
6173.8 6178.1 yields 35.7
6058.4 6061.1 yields 48.8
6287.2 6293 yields 42.2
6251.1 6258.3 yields 34.5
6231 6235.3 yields 30.7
